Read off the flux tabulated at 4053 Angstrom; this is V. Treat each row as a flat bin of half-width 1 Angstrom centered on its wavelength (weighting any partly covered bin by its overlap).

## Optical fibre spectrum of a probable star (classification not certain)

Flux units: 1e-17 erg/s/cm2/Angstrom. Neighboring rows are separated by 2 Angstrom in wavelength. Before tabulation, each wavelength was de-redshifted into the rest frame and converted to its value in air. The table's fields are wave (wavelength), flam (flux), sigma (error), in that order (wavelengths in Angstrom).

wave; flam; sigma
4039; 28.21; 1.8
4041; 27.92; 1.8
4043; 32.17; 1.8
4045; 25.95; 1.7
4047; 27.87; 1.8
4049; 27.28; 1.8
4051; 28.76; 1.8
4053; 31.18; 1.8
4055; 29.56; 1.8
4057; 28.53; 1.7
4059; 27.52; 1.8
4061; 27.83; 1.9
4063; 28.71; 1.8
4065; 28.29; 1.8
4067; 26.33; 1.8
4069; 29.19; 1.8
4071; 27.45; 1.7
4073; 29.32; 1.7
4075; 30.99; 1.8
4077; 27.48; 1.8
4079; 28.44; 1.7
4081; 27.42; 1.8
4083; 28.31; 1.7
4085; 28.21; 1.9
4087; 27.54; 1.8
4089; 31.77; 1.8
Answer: 31.18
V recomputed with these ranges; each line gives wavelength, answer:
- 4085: 28.21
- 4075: 30.99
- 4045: 25.95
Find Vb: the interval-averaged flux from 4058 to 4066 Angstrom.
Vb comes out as 28.1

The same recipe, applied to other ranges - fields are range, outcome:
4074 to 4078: 29.2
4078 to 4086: 28.1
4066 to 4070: 27.8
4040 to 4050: 28.2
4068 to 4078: 28.9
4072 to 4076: 30.2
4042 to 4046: 29.1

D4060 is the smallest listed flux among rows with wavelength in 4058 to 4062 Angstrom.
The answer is 27.52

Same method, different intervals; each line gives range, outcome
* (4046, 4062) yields 27.28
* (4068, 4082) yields 27.42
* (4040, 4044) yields 27.92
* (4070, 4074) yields 27.45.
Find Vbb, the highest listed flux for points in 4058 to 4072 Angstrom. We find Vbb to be 29.19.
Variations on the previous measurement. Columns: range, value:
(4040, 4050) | 32.17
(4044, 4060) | 31.18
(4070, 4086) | 30.99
